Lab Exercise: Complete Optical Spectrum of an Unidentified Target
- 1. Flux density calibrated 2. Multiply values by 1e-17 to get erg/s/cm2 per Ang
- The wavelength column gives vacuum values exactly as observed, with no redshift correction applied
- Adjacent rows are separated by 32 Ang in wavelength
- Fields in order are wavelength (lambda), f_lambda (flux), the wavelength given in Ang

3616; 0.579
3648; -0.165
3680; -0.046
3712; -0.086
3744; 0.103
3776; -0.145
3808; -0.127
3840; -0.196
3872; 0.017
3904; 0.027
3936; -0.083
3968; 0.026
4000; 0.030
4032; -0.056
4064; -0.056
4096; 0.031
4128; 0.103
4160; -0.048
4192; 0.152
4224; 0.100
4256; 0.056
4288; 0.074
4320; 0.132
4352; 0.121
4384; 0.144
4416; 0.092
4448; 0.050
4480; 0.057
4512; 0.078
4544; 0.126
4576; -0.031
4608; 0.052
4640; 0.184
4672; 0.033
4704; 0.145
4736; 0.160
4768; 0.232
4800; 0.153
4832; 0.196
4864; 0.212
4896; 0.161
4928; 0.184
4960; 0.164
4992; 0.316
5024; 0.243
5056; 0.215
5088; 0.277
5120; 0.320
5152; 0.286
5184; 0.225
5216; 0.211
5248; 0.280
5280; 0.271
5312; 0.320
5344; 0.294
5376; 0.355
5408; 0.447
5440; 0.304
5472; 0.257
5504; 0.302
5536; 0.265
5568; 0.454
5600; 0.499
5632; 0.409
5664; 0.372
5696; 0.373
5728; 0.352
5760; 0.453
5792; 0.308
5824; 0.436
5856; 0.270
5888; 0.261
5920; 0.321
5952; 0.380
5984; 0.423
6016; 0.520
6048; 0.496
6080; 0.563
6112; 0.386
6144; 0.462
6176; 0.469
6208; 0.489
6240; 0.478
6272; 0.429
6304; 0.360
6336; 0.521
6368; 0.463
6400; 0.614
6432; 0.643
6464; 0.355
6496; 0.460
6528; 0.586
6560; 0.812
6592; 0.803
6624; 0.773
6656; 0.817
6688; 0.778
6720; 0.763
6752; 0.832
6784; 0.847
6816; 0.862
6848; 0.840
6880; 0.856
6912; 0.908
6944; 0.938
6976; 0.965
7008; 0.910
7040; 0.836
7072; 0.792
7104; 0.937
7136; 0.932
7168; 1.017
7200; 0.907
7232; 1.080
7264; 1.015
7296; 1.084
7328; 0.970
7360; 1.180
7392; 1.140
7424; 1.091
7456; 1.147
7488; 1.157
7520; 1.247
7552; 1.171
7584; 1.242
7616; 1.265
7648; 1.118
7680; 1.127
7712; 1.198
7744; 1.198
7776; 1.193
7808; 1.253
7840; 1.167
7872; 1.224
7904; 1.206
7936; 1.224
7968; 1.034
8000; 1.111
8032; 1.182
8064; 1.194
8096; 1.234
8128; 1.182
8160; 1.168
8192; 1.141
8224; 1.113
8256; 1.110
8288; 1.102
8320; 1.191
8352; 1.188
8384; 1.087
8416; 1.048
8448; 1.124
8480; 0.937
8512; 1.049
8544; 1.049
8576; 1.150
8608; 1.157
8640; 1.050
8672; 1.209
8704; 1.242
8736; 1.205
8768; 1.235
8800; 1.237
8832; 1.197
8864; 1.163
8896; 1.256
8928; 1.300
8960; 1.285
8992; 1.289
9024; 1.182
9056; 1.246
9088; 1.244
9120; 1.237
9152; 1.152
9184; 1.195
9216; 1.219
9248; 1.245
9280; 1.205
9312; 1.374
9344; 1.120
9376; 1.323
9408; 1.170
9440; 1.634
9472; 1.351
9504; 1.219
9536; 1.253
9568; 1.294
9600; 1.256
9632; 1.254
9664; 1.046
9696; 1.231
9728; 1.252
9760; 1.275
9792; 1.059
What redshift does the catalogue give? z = 0.64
